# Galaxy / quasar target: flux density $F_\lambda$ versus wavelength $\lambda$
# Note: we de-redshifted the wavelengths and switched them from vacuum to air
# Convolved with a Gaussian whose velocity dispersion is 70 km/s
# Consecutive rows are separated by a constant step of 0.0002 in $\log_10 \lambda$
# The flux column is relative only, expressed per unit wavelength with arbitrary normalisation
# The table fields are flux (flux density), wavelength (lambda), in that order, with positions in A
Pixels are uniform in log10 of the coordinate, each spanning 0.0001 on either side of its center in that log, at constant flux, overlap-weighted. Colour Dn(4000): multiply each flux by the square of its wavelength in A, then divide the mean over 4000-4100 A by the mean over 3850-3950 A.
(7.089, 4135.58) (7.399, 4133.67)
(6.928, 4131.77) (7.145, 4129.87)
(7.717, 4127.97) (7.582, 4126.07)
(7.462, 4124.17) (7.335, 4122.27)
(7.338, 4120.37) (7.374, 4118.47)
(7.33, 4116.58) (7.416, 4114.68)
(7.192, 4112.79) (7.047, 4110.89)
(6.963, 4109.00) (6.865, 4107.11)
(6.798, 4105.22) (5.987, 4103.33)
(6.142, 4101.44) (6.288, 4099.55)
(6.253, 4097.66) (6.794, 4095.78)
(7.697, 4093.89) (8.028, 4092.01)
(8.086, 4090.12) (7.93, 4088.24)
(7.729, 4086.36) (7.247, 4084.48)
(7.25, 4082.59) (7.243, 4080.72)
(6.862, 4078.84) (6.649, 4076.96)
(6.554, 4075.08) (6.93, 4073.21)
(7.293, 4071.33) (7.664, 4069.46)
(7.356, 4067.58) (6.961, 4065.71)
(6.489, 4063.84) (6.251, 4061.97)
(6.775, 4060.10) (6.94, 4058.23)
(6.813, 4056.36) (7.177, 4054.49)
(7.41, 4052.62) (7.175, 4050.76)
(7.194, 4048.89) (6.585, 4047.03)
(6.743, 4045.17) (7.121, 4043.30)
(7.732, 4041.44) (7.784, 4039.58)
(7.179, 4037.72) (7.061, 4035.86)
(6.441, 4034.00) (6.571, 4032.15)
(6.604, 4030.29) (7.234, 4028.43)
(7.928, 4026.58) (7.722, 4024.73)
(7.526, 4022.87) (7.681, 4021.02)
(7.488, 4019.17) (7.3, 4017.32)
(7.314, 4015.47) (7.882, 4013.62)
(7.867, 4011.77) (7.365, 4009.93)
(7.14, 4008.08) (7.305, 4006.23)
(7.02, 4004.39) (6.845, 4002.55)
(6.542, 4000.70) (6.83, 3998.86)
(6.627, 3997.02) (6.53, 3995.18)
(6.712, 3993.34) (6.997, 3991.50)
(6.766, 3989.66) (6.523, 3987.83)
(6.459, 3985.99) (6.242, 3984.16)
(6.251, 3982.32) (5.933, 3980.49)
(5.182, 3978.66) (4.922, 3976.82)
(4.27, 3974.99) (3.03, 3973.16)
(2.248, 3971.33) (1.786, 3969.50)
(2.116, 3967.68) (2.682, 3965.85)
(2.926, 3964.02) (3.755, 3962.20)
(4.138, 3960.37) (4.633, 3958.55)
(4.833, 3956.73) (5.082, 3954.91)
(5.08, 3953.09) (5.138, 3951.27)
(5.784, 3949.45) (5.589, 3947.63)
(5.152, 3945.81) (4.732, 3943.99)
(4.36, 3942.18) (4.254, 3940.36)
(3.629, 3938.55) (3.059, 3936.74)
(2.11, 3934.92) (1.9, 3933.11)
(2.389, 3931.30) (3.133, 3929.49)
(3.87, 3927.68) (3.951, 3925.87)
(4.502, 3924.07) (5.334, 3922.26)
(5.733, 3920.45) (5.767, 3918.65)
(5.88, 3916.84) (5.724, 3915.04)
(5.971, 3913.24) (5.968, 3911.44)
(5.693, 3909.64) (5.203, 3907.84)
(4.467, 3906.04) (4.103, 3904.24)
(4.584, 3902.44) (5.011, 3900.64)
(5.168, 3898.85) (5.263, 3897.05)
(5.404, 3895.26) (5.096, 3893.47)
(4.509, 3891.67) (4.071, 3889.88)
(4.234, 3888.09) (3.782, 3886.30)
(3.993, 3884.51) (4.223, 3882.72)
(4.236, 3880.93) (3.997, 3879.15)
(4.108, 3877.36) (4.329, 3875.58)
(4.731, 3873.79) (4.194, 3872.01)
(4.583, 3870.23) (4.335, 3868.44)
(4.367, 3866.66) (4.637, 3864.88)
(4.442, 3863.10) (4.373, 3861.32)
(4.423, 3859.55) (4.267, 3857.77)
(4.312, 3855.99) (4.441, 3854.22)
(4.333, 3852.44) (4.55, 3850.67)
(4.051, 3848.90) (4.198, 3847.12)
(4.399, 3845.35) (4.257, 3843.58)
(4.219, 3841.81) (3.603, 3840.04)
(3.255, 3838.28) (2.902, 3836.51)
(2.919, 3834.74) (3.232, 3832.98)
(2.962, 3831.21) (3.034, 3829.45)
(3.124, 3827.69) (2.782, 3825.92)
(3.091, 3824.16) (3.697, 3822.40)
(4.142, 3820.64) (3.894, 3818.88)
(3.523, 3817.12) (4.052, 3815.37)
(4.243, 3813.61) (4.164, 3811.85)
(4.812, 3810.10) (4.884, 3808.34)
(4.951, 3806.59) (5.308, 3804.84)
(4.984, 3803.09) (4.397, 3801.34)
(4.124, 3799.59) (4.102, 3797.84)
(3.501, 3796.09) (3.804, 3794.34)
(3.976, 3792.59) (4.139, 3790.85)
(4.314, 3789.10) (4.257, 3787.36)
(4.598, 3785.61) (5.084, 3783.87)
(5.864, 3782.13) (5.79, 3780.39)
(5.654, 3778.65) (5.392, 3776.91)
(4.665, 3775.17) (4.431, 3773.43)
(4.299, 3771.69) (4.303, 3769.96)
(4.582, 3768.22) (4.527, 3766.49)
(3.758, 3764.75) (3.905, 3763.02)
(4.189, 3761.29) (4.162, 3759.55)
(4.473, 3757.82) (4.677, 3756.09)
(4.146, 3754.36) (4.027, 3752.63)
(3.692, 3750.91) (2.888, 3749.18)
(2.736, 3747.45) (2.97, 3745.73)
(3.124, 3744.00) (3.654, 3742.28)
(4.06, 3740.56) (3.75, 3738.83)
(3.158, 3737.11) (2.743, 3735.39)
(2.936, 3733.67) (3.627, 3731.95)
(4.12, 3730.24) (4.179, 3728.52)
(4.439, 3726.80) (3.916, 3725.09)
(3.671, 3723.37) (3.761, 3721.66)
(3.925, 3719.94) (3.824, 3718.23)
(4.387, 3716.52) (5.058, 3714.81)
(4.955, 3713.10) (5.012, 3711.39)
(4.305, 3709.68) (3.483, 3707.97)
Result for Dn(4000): 1.72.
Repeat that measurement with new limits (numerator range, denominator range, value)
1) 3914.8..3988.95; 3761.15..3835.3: 1.13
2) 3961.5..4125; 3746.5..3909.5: 1.74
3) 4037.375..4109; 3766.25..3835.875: 1.92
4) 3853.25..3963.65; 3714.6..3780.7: 1.22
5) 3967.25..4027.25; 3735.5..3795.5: 1.69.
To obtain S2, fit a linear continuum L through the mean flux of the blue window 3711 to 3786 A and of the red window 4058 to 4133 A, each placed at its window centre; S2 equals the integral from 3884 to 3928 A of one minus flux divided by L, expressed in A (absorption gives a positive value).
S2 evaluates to 4.34 A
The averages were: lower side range 4.16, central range 4.95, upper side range 7.1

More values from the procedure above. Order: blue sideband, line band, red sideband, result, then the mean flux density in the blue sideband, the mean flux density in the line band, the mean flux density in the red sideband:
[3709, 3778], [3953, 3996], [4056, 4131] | 9.1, 4.02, 4.79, 7.1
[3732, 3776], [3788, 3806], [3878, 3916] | -0.7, 3.83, 4.28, 4.79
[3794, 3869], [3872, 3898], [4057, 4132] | 1.3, 4.03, 4.42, 7.1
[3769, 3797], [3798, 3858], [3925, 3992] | 7.7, 4.63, 3.97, 4.34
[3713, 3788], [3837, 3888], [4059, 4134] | 8.7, 4.14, 4.23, 7.11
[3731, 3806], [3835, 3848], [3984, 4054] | 3.2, 4.16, 3.79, 7.1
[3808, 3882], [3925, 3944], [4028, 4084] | 7.0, 4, 3.34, 7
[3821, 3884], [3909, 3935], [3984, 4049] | 3.2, 3.96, 4.59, 7.09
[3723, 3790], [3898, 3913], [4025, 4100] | 1.4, 4.13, 5.07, 7.11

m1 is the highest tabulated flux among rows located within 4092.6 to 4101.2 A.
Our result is 7.697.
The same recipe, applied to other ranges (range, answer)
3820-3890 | 4.731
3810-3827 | 4.812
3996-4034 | 7.928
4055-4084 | 7.664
